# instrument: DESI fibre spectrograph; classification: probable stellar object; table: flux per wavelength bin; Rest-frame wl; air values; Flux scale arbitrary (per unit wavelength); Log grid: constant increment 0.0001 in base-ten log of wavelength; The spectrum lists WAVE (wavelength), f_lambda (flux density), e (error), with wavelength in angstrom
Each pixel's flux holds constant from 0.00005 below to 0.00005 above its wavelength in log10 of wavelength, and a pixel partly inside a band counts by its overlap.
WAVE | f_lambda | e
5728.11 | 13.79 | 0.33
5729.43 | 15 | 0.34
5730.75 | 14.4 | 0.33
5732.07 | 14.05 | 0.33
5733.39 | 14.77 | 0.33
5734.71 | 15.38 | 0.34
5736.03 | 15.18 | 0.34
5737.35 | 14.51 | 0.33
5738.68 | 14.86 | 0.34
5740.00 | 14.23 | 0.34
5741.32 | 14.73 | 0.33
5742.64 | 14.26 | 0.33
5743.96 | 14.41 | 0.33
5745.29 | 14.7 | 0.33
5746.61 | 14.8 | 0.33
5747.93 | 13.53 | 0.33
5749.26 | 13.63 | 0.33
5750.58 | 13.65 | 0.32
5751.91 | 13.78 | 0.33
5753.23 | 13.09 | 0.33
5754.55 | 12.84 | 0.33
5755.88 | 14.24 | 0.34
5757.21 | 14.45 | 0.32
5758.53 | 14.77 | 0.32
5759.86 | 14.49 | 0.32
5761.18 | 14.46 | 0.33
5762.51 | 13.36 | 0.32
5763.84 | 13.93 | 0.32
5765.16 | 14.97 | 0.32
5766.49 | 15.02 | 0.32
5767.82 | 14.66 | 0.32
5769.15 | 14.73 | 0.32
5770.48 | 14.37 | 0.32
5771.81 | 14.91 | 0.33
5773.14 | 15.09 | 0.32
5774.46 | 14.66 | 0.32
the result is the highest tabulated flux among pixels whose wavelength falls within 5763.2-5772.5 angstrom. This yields 15.02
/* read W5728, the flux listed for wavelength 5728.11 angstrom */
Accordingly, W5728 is 13.79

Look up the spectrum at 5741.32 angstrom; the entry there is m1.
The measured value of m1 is 14.73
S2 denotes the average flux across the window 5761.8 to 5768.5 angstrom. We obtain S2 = 14.4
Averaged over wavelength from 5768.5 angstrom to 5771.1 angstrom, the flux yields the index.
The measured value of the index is 14.5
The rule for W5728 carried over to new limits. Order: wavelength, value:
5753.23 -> 13.09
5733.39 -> 14.77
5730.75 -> 14.4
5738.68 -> 14.86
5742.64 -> 14.26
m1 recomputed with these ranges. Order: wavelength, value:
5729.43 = 15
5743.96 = 14.41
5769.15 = 14.73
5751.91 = 13.78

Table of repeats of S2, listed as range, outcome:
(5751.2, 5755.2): 13.3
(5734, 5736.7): 15.3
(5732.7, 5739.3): 14.9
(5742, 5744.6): 14.3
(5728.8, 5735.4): 14.7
